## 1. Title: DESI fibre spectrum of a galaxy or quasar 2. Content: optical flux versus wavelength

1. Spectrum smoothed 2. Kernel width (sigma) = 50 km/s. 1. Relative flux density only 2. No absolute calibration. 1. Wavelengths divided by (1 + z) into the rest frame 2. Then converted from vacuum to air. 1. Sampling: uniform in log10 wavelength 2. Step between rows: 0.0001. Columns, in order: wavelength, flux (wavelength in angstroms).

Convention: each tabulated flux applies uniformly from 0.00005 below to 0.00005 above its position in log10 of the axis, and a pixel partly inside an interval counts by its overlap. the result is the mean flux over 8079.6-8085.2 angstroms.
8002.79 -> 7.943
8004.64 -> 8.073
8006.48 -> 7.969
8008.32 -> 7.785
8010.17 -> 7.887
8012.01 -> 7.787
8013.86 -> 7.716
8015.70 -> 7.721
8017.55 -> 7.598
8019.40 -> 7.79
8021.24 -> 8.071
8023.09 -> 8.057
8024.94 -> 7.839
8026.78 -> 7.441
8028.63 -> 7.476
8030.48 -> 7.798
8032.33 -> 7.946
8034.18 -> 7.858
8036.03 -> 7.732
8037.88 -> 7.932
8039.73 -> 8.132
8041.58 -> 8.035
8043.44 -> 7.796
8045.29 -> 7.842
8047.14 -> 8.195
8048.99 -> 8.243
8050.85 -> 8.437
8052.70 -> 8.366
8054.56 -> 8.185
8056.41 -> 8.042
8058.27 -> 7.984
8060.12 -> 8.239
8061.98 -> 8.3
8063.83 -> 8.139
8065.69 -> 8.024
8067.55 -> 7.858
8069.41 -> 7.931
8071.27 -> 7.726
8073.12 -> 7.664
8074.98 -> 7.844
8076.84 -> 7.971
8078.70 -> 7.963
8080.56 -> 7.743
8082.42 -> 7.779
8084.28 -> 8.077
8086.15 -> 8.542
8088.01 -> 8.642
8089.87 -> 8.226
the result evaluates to 7.87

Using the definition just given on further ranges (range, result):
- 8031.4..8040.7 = 7.92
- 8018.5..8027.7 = 7.85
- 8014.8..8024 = 7.84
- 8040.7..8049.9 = 8.02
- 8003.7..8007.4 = 8.02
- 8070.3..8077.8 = 7.81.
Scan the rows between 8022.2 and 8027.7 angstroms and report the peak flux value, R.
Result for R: 8.057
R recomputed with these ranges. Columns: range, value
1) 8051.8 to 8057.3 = 8.366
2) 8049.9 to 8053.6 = 8.437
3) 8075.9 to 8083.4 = 7.971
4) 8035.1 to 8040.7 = 8.132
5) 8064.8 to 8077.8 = 8.024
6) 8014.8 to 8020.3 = 7.79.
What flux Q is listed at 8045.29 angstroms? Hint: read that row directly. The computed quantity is 7.842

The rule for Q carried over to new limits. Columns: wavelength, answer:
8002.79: 7.943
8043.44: 7.796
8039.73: 8.132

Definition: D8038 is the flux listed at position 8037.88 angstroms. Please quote 7.932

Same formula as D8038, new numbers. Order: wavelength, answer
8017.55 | 7.598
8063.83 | 8.139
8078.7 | 7.963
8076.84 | 7.971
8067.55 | 7.858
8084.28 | 8.077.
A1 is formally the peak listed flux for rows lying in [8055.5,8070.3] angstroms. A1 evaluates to 8.3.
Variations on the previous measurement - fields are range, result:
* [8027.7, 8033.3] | 7.946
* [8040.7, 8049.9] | 8.243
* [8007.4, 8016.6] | 7.887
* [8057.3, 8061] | 8.239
